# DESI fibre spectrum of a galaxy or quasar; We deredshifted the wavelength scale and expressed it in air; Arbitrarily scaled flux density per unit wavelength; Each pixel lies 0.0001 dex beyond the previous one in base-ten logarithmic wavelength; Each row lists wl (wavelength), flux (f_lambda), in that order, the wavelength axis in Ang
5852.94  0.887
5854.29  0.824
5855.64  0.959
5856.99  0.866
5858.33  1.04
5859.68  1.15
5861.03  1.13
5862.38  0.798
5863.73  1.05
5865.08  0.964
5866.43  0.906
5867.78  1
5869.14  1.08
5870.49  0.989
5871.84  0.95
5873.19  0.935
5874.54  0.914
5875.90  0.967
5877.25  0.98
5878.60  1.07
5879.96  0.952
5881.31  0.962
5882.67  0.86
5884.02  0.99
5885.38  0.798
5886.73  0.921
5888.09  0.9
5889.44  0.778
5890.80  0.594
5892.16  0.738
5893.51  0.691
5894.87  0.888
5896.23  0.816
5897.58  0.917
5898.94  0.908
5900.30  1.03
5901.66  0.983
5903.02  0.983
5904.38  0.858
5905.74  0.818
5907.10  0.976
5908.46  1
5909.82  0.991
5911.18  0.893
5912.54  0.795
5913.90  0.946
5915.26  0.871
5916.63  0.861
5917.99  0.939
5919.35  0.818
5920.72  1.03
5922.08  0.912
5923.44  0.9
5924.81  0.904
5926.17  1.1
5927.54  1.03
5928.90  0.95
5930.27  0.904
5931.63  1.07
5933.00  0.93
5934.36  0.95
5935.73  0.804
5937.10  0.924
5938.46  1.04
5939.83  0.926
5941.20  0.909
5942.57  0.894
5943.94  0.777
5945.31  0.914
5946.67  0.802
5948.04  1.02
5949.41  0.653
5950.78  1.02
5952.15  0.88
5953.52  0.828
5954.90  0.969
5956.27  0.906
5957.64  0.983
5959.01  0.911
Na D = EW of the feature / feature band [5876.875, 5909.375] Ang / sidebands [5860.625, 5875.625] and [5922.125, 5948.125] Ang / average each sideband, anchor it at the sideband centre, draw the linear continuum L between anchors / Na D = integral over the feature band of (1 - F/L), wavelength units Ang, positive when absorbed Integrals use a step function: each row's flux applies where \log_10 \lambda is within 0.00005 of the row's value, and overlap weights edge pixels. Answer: 2.2 Ang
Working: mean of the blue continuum 0.971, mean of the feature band 0.892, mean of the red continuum 0.932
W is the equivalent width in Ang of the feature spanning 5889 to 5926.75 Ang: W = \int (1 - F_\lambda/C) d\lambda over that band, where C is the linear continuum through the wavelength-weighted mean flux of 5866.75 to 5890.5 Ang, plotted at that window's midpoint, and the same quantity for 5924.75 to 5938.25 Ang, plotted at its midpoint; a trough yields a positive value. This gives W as 2.4 Ang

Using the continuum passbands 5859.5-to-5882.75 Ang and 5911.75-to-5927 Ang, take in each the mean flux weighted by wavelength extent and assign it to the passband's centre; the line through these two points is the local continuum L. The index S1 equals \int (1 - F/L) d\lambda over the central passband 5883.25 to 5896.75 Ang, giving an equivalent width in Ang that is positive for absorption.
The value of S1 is 2.03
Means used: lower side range 0.98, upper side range 0.917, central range 0.812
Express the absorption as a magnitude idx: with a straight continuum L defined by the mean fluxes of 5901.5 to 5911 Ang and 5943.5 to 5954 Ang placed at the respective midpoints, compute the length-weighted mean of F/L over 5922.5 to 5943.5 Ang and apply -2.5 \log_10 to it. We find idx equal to -0.06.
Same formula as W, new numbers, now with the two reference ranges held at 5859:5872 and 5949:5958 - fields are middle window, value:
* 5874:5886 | 0.5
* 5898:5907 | 0.2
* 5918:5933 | -0.5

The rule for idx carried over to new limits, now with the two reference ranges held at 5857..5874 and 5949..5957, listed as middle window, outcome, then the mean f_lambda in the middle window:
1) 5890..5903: 0.13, 0.847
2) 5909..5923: 0.03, 0.907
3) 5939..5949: 0.01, 0.887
